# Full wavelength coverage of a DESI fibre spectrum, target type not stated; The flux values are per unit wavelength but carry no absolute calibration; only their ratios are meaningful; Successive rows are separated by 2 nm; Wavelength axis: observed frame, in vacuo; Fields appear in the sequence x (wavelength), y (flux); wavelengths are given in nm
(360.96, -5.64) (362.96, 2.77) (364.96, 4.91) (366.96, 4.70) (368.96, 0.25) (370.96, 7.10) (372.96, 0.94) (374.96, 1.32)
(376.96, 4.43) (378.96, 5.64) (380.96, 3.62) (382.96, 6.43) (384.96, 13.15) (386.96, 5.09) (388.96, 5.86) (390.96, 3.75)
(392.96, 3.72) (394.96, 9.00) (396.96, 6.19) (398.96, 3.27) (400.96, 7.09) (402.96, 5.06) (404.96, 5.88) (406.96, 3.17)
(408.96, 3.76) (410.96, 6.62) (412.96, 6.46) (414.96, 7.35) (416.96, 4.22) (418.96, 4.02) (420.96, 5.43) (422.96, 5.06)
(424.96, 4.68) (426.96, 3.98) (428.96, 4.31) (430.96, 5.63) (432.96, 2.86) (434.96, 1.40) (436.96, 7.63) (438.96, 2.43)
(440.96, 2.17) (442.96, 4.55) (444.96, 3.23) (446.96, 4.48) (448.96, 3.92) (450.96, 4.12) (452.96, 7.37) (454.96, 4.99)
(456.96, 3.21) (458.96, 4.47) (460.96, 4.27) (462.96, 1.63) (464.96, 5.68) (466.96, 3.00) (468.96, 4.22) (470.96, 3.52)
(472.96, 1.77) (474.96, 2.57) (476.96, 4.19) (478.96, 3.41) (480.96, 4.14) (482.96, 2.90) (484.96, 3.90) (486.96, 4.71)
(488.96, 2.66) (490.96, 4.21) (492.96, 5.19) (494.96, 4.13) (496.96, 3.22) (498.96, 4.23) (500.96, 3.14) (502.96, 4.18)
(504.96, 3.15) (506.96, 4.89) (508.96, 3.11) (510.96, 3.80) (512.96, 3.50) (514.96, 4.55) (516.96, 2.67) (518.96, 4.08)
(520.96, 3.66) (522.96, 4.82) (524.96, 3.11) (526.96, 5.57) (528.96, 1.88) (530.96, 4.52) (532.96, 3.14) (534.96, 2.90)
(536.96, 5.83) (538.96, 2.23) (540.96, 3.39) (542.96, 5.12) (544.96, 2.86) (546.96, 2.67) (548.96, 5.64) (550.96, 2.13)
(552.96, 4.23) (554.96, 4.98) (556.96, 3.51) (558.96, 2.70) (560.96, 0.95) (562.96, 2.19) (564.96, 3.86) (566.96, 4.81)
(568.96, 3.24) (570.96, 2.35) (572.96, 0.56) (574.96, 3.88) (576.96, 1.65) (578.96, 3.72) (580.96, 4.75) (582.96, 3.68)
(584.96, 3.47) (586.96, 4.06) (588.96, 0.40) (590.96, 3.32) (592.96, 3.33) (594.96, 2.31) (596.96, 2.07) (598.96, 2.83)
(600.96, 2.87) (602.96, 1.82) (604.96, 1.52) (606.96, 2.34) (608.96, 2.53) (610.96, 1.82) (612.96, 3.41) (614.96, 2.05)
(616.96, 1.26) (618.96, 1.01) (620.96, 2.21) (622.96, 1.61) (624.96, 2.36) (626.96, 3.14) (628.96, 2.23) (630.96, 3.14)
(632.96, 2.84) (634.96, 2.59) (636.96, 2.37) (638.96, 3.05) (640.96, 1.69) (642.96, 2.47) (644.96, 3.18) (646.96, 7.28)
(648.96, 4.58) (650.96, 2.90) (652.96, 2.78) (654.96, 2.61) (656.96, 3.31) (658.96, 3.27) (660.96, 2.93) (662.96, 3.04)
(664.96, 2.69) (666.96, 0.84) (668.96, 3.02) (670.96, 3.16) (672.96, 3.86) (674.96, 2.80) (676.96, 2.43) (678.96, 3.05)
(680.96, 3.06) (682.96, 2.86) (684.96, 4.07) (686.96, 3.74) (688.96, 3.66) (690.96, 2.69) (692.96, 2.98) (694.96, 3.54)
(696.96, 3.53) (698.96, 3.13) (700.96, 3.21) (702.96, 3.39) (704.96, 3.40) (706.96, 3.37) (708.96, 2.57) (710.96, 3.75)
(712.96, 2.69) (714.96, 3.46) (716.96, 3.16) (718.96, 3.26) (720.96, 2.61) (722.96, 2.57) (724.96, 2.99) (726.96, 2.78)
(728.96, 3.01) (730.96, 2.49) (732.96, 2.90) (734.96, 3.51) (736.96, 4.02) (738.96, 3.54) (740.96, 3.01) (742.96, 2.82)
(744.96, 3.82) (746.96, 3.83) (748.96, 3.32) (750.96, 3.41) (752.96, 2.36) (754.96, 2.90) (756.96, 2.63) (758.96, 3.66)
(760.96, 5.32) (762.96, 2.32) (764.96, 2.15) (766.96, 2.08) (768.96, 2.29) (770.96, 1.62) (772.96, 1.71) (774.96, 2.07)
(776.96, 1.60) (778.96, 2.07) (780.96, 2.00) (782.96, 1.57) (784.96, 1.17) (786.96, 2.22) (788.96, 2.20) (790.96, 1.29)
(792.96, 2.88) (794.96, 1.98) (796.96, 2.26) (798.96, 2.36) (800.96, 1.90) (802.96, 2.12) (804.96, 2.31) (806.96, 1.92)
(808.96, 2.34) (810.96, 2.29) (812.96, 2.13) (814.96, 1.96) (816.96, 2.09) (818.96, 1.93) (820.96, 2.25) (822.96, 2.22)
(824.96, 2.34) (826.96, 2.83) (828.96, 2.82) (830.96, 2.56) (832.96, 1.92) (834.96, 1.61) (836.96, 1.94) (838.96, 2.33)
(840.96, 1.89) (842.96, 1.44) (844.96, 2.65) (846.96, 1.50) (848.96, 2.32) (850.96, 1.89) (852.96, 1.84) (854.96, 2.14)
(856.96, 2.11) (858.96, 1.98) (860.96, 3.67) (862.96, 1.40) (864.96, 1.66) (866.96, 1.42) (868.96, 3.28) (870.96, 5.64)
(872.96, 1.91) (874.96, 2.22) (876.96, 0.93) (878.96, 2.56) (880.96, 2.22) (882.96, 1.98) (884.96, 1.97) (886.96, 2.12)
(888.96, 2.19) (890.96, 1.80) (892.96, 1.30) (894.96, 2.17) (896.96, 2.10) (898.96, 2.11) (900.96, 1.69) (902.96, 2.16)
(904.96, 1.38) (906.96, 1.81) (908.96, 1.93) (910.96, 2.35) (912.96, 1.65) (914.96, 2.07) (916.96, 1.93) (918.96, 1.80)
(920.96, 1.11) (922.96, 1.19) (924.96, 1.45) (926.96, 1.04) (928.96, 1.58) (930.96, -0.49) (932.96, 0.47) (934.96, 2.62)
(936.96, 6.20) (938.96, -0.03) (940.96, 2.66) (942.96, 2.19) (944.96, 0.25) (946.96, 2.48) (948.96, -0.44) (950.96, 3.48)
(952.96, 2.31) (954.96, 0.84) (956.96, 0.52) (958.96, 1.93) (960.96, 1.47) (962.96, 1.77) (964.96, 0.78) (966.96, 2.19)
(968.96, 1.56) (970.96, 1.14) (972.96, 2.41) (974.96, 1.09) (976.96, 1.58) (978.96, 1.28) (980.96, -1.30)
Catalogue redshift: 0.737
